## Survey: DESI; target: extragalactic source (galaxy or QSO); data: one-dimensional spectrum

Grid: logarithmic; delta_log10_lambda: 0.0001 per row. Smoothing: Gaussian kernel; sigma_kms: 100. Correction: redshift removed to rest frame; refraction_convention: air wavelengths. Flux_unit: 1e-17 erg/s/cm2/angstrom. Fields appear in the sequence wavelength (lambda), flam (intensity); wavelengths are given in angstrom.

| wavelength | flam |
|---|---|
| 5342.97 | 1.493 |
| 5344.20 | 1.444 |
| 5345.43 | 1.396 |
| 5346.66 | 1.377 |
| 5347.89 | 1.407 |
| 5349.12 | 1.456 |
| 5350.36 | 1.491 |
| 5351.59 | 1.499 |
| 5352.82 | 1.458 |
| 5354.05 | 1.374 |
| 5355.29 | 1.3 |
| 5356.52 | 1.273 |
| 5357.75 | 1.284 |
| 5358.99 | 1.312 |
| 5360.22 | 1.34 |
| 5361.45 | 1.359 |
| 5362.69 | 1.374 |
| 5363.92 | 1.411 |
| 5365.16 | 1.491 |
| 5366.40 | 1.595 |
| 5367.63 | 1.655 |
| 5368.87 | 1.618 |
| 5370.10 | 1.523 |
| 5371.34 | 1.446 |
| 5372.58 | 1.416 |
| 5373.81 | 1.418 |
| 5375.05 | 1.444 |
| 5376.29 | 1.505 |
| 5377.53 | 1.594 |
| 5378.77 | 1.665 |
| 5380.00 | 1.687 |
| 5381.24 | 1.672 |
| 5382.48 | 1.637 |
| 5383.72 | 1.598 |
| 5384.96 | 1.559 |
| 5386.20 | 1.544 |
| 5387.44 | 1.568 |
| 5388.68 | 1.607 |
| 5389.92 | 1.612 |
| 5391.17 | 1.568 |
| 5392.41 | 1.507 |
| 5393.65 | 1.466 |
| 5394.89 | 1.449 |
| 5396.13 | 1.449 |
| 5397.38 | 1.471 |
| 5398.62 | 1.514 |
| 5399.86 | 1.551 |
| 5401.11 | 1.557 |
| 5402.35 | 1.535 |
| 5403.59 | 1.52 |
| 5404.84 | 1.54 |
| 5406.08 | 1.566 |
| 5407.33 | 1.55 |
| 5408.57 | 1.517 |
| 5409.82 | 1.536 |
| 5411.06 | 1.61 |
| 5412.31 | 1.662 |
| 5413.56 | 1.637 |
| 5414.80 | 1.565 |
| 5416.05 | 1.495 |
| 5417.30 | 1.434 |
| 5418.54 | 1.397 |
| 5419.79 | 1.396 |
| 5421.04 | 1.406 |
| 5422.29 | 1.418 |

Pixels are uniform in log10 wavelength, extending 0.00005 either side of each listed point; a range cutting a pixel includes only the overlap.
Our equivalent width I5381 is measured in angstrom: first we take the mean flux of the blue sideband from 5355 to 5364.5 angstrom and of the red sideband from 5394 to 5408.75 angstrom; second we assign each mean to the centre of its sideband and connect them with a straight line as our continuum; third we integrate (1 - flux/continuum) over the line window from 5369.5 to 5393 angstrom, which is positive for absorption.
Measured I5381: -2.1 angstrom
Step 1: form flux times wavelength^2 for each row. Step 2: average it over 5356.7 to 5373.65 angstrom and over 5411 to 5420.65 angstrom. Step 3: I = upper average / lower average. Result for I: 1.07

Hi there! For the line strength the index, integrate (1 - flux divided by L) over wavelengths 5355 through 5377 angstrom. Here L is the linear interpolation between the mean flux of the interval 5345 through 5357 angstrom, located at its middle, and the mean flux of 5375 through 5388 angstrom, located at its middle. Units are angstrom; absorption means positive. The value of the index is 1.0 angstrom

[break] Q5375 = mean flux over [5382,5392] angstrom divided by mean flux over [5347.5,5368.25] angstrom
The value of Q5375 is 1.1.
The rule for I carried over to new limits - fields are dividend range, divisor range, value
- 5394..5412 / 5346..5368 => 1.10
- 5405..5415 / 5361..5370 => 1.07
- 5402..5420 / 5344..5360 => 1.13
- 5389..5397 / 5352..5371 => 1.07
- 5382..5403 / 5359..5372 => 1.06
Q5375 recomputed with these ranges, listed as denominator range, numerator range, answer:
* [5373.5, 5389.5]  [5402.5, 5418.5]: 0.98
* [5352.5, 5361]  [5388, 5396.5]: 1.15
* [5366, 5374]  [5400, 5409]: 1.01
